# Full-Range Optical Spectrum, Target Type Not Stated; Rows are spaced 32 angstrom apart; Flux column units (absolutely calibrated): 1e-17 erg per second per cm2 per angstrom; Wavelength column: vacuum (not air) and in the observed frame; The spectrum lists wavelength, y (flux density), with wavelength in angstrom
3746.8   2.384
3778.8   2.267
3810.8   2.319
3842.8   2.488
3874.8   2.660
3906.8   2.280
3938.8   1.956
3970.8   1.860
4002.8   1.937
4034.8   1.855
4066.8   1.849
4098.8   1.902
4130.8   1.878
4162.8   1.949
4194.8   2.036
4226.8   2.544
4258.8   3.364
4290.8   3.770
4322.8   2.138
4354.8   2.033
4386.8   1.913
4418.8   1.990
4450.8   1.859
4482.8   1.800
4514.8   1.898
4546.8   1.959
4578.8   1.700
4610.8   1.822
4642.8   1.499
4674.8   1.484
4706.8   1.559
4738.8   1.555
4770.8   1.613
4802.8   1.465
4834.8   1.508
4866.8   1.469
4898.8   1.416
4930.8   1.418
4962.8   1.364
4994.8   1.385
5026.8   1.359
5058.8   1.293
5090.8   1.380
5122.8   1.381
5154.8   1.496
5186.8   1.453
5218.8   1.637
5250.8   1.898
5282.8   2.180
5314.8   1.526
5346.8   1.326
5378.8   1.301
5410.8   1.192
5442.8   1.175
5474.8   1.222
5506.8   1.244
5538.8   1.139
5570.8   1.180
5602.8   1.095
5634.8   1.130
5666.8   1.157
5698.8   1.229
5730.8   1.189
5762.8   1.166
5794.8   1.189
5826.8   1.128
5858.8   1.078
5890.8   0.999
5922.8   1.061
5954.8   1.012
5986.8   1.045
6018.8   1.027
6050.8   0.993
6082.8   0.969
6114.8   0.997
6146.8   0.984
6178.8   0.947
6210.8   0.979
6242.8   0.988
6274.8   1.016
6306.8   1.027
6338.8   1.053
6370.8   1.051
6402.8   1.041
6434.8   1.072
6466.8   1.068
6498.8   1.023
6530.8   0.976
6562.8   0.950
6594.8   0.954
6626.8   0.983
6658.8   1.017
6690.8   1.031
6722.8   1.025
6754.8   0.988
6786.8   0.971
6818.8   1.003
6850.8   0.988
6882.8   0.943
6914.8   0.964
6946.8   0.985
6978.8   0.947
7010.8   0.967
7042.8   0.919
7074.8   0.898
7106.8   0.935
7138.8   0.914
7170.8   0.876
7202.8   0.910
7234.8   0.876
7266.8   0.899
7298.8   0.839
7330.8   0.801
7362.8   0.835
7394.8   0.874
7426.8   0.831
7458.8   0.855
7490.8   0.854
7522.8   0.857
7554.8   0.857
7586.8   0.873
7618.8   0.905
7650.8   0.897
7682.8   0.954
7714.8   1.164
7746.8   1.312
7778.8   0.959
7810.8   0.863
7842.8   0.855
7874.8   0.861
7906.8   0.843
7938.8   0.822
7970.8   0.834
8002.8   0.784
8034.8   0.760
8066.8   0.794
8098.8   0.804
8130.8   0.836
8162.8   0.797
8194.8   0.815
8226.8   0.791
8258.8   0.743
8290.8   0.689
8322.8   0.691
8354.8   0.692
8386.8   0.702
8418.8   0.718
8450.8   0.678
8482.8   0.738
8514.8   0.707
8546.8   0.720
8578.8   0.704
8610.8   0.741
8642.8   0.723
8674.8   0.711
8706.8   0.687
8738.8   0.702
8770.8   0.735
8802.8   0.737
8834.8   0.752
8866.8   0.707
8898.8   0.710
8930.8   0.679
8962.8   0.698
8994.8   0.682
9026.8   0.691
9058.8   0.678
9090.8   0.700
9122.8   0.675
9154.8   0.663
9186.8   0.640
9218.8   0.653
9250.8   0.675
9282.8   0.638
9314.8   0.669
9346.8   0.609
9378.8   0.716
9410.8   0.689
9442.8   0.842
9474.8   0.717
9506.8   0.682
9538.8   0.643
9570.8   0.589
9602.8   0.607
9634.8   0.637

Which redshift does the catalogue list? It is 1.76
